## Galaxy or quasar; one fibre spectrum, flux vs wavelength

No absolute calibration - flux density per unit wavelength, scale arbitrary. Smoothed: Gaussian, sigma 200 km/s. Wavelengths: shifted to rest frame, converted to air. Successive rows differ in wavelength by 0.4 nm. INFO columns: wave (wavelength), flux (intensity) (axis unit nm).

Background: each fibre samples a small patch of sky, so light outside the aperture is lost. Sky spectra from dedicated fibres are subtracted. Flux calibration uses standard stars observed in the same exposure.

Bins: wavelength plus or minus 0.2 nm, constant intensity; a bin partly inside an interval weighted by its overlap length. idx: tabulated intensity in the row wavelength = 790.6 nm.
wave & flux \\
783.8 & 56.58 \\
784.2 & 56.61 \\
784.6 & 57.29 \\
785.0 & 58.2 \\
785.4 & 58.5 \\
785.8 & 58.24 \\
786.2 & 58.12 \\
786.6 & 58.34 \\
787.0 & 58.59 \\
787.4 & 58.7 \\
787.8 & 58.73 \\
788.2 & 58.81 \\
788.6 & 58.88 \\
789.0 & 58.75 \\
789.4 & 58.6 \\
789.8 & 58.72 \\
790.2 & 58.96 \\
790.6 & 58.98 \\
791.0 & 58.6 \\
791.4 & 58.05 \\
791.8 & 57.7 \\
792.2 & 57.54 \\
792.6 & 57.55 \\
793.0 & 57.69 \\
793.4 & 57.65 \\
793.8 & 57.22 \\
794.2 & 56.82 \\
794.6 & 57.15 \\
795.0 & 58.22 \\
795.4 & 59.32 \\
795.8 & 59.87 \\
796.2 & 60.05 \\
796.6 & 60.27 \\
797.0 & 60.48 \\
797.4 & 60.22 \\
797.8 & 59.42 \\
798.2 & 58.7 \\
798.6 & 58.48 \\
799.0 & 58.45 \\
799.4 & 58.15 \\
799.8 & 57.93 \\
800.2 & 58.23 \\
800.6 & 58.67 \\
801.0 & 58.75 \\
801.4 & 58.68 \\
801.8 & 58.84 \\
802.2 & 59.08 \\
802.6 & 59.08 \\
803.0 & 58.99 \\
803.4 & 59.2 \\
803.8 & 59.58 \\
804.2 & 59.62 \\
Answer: 58.98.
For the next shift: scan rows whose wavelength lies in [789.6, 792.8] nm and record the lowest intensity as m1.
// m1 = 57.54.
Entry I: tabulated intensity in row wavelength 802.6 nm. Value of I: 59.08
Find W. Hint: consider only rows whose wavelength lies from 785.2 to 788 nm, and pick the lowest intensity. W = 58.12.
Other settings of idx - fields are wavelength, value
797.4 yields 60.22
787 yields 58.59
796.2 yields 60.05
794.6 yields 57.15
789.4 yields 58.6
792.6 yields 57.55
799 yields 58.45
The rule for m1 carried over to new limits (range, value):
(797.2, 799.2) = 58.45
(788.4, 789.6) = 58.6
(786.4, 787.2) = 58.34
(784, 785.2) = 56.61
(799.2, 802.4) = 57.93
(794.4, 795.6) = 57.15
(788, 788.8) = 58.81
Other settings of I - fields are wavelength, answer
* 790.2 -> 58.96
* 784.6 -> 57.29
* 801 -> 58.75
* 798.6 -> 58.48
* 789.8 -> 58.72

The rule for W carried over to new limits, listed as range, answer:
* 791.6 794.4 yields 56.82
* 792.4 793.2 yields 57.55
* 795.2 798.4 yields 58.7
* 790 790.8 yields 58.96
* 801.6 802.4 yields 58.84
